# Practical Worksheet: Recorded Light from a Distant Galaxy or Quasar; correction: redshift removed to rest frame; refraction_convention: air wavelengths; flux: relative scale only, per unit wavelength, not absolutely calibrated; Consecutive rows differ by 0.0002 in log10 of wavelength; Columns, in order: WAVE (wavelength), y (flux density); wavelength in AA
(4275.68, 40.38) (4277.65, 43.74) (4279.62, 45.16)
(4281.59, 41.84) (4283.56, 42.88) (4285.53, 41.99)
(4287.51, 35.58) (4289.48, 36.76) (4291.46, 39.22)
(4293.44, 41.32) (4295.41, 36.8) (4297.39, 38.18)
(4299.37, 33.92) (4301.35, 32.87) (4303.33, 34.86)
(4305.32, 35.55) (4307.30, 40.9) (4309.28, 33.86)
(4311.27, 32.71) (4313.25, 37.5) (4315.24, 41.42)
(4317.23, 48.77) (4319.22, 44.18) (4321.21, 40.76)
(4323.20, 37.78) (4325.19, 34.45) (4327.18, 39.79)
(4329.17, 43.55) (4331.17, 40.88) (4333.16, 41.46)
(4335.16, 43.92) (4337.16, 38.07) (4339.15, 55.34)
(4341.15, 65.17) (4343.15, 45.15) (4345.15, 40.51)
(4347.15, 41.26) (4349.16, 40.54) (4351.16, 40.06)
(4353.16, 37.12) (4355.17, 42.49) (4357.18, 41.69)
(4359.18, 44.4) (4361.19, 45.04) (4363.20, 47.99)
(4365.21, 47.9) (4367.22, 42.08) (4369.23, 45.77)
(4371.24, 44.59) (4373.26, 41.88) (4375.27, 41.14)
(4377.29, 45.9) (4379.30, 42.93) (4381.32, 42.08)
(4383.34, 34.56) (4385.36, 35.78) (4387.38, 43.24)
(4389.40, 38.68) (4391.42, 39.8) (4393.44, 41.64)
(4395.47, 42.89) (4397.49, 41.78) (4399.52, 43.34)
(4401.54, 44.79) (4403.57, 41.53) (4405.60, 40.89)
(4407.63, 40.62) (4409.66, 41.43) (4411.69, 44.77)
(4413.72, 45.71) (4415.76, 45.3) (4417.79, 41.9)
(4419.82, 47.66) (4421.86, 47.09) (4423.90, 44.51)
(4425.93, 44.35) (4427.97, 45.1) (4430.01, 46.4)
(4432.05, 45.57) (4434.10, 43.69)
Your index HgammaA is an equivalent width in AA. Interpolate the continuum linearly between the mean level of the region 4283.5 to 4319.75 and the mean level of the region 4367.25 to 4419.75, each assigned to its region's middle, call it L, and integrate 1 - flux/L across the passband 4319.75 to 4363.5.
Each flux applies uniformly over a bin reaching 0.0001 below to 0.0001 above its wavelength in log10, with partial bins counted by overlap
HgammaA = -3.3 AA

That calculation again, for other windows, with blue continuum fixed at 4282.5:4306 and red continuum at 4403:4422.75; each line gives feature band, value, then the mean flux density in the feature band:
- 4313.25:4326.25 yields -0.7 AA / 40.9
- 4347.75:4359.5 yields -0.1 AA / 40.9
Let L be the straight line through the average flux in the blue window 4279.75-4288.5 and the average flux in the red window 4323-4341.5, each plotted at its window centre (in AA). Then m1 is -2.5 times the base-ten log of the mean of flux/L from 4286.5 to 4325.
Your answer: 0.115 mag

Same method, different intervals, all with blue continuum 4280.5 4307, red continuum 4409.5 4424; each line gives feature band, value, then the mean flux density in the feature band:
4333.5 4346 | -0.18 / 47.8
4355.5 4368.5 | -0.07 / 44.8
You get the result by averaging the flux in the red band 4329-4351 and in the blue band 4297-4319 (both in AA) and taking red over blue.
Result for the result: 1.20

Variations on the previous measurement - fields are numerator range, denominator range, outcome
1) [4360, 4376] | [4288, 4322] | 1.17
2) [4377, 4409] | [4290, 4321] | 1.08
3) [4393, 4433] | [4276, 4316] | 1.14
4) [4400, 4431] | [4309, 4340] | 1.08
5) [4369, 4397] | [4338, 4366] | 0.91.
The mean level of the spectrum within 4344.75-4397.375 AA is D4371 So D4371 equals 42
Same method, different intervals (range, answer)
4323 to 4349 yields 43.7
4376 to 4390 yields 40.5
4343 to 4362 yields 41.6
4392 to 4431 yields 43.7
